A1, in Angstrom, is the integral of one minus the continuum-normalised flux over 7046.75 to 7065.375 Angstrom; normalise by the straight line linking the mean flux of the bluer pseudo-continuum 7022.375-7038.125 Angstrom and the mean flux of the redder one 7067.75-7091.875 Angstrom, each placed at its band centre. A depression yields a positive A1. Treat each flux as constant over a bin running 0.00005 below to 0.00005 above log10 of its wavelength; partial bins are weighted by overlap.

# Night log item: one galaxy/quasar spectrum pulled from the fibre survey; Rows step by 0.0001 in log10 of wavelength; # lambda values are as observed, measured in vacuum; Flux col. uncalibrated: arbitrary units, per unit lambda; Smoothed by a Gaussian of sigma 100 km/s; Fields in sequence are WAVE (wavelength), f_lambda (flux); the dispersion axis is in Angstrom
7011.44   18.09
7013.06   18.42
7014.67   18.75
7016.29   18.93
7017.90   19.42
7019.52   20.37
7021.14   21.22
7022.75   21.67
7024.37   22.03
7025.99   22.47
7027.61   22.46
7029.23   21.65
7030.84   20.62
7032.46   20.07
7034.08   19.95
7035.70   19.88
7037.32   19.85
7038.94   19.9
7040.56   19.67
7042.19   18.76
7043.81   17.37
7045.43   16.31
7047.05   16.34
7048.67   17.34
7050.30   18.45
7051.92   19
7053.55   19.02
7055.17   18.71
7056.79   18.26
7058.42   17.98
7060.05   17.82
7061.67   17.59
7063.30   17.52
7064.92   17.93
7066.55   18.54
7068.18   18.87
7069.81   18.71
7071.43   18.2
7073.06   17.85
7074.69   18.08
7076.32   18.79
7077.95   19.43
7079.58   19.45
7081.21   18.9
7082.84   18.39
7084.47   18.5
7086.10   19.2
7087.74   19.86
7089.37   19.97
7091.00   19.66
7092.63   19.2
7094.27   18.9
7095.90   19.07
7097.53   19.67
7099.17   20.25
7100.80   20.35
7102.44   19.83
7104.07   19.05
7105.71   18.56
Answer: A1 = 1.8 Angstrom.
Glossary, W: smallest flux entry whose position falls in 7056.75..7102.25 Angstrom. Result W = 17.52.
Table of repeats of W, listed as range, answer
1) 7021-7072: 16.31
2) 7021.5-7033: 20.07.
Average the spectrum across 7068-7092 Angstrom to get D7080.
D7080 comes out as 18.9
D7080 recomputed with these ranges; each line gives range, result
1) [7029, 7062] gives 18.8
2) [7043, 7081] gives 18.2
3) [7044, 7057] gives 17.9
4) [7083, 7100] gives 19.4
